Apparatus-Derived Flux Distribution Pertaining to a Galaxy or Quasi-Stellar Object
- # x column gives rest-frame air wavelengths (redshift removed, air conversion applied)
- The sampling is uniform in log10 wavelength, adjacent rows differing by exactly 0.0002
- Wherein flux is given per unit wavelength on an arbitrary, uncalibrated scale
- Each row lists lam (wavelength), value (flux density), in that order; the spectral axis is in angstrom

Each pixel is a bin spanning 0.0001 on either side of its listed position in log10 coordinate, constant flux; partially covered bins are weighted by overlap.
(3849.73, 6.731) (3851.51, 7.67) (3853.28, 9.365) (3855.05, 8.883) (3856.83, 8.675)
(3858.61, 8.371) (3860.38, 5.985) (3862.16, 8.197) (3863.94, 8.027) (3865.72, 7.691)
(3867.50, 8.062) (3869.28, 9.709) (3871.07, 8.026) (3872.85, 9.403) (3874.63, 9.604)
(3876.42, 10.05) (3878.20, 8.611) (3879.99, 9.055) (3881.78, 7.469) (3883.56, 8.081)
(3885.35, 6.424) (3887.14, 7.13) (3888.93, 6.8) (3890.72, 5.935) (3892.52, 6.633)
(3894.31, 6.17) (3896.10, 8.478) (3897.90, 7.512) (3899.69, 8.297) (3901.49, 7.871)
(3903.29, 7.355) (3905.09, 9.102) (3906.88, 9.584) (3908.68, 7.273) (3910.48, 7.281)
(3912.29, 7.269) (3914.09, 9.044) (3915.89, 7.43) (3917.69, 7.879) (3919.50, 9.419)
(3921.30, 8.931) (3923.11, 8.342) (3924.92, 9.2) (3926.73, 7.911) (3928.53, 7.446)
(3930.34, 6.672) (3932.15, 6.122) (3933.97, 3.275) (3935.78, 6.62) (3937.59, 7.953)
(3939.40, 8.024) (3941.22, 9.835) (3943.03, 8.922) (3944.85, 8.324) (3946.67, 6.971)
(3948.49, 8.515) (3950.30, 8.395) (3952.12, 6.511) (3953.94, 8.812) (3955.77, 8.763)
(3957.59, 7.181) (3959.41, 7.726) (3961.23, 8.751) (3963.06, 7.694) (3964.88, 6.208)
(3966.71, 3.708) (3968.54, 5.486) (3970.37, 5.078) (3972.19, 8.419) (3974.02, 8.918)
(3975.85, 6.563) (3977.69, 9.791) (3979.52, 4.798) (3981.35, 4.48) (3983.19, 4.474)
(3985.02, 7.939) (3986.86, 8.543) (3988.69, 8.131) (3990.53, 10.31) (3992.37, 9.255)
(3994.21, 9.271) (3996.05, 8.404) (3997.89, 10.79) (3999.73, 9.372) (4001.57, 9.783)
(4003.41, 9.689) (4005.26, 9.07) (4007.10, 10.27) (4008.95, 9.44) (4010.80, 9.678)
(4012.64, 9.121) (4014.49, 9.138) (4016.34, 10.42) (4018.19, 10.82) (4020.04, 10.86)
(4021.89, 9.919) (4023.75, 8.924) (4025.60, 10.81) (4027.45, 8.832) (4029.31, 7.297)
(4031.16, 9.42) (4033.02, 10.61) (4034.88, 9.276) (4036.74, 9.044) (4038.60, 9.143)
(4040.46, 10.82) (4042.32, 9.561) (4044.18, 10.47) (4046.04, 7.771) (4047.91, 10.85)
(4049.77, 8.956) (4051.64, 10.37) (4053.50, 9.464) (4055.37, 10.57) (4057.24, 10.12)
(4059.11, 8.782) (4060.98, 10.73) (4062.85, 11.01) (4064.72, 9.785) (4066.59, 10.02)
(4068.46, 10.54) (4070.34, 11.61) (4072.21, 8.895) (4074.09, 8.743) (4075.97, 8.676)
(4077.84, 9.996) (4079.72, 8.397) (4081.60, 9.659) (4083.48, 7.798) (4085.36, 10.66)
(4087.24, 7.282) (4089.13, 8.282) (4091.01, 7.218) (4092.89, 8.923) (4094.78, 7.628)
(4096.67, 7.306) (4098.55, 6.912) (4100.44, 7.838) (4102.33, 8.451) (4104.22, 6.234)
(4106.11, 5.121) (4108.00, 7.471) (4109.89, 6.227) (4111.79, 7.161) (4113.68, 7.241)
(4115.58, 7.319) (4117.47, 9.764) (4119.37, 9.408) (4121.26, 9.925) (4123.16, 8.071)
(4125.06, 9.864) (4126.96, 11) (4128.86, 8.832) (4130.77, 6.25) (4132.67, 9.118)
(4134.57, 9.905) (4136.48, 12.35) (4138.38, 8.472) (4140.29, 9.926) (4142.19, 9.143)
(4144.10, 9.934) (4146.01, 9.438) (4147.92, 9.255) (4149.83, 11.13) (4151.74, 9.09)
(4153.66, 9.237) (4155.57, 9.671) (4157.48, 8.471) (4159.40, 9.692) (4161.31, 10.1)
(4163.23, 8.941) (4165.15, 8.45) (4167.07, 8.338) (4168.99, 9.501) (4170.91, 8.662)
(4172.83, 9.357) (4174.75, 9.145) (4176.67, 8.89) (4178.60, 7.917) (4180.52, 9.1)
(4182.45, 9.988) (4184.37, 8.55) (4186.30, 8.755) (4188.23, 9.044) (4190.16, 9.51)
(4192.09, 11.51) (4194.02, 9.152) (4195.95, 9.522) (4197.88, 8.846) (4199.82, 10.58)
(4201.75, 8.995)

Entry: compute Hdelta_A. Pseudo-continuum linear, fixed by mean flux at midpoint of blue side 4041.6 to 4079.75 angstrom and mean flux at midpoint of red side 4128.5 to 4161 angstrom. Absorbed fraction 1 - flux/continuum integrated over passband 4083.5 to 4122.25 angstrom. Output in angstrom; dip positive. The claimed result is 7.3 angstrom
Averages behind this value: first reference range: 9.81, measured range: 7.82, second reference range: 9.43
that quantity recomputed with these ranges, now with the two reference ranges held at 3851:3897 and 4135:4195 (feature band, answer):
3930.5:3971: 5.6 angstrom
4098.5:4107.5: 2.1 angstrom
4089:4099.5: 1.6 angstrom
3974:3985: 2.7 angstrom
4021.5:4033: -0.7 angstrom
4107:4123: 1.9 angstrom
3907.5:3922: 0.2 angstrom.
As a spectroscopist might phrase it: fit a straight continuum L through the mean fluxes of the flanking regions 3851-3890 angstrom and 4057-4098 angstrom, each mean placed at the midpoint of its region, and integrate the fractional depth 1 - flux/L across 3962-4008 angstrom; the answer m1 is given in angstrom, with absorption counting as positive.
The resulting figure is 4.7 angstrom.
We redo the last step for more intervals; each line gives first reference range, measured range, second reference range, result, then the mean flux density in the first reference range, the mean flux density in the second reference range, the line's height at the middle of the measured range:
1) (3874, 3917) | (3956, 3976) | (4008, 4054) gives 4.1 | 7.84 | 9.64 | 8.78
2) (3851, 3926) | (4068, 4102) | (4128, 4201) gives 1.2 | 8.1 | 9.31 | 8.96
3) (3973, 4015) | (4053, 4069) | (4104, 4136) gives -3.2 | 8.57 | 8.28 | 8.42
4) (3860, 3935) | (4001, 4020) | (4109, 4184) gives -3.1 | 7.84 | 9.08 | 8.4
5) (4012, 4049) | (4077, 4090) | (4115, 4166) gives 0.9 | 9.66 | 9.38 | 9.52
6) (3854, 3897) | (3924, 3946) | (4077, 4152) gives 1.7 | 7.98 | 8.6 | 8.14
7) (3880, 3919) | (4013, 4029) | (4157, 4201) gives -2.9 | 7.63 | 9.23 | 8.32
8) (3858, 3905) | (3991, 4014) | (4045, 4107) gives -2.6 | 7.9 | 8.93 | 8.54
